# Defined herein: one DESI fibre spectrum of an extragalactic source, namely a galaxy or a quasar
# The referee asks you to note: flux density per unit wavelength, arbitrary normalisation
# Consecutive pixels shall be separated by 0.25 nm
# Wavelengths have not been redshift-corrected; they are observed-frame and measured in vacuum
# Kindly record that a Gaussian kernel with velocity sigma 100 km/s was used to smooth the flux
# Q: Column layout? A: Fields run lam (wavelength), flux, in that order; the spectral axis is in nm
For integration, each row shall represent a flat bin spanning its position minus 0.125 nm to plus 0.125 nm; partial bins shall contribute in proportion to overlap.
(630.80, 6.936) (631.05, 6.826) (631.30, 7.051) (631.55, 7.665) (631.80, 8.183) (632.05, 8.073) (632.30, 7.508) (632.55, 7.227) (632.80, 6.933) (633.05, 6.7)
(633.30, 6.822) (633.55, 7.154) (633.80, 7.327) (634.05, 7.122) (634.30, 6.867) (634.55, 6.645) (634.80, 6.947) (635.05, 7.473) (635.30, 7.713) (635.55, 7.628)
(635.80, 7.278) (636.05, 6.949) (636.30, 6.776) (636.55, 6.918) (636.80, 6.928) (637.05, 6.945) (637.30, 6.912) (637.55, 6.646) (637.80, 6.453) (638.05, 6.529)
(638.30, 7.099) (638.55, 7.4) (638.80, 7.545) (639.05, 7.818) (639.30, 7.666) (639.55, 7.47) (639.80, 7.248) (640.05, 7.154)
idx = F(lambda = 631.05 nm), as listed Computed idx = 6.826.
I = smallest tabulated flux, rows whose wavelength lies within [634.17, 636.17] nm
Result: 6.645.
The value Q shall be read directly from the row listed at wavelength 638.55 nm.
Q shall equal 7.4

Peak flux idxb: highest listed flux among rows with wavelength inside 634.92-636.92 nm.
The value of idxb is 7.713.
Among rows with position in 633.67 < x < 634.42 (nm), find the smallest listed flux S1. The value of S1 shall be 6.867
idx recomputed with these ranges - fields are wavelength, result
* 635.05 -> 7.473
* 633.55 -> 7.154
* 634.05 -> 7.122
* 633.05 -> 6.7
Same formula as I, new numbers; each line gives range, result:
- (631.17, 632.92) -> 6.933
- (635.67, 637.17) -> 6.776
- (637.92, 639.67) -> 6.529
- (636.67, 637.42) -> 6.912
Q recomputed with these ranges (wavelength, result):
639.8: 7.248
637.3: 6.912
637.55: 6.646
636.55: 6.918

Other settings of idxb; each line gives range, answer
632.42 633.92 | 7.327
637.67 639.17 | 7.818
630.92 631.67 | 7.665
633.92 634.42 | 7.122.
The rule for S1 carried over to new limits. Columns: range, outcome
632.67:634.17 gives 6.7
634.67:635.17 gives 6.947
